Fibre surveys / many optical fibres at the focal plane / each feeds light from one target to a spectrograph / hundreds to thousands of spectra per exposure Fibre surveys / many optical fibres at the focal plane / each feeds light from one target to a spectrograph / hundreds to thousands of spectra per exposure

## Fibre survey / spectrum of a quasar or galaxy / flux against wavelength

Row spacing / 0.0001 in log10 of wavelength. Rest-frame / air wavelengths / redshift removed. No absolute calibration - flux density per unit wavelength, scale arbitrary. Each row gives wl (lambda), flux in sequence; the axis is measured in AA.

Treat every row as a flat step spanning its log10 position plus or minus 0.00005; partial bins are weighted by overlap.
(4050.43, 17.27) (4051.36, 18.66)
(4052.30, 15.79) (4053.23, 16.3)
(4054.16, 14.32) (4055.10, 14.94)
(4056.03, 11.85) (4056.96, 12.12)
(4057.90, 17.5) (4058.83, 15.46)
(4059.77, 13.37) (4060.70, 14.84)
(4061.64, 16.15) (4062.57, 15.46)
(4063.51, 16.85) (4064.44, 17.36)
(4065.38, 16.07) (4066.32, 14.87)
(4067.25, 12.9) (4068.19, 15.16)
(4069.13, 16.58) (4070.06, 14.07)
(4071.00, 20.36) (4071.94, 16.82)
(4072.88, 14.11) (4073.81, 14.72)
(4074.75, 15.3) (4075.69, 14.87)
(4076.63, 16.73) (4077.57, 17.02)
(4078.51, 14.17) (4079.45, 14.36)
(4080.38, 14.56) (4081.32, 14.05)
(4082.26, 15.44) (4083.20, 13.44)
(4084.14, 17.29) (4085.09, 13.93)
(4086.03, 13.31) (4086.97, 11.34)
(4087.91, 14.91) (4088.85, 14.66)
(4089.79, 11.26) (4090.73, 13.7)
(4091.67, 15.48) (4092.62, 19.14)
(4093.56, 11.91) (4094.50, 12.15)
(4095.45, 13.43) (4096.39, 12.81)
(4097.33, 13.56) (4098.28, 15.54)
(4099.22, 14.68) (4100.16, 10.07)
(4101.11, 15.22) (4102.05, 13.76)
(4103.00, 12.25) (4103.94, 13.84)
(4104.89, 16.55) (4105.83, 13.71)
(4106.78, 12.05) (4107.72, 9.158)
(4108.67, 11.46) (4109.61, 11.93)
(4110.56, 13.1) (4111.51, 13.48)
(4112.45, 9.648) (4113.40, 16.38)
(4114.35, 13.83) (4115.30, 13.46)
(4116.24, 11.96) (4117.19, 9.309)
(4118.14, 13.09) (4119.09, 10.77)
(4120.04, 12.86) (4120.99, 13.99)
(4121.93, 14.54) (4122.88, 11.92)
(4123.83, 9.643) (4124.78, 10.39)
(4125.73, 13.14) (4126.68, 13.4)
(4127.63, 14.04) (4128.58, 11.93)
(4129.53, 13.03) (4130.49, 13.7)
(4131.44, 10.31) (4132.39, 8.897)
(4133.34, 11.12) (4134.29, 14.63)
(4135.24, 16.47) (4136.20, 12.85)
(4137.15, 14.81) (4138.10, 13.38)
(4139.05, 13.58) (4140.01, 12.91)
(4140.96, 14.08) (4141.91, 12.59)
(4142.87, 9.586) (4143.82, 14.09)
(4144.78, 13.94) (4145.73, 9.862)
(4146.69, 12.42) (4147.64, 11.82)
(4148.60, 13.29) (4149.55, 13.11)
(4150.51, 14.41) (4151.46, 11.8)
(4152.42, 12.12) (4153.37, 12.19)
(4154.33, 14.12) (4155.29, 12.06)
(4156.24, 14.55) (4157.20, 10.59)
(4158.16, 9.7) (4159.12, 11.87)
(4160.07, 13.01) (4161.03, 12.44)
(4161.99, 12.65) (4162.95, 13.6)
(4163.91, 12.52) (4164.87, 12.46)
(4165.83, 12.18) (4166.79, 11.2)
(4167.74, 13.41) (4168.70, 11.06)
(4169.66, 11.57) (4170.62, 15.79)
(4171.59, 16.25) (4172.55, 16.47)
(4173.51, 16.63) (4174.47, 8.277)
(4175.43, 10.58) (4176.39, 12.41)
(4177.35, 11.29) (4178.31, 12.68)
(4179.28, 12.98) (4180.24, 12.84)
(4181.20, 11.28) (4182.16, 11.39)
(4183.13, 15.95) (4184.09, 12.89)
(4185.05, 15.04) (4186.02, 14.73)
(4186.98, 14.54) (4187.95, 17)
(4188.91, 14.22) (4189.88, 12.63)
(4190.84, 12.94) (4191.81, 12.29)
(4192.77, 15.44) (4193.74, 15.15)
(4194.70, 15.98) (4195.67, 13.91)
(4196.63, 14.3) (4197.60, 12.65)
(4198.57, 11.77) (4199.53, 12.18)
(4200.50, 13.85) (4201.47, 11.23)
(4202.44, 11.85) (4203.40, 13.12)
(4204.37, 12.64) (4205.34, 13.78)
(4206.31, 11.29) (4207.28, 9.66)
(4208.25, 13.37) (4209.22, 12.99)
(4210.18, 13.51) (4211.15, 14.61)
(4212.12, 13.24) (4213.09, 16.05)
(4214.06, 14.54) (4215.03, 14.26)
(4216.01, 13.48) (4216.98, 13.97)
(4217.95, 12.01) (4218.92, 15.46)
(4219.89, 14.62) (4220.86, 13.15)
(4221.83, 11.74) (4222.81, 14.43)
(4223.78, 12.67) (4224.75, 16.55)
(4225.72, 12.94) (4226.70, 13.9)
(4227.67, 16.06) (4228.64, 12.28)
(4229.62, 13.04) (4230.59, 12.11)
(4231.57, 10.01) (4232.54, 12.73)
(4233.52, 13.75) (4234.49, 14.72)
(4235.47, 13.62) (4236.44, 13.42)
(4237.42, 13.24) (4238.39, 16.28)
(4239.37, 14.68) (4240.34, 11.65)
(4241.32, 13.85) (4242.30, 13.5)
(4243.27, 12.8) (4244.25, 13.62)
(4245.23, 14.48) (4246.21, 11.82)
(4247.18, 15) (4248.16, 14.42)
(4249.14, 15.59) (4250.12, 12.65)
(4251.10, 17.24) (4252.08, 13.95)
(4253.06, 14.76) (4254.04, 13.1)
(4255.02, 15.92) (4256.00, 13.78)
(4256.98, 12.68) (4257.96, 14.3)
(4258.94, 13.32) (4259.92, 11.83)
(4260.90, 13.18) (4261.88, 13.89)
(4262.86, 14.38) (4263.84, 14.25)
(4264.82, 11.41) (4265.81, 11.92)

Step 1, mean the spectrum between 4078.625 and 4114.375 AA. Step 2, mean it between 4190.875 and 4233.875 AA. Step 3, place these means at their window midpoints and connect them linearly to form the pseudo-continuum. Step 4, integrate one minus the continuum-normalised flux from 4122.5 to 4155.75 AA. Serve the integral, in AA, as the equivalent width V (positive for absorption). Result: 2.2 AA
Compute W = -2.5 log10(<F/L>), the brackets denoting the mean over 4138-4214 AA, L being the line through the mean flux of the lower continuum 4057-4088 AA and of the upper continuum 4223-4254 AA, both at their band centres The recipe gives 0.10 mag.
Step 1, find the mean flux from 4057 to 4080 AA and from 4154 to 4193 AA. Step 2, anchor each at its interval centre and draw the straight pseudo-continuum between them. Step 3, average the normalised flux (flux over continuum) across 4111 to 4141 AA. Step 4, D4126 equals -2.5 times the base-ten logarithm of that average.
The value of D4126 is 0.12 mag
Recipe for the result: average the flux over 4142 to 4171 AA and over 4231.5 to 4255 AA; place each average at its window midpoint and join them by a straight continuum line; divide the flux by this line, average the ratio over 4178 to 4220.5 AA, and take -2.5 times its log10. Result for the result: -0.03 mag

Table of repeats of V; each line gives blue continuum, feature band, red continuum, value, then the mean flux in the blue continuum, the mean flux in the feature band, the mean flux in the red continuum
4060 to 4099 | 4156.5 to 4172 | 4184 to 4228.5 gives 1.69 AA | 14.9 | 12.5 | 13.7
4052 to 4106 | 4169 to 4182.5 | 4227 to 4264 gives 1.20 AA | 14.7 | 12.9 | 13.7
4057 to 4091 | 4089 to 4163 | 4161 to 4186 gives 5.99 AA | 15.1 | 12.8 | 13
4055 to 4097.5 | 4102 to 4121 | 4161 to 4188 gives 2.09 AA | 14.8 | 12.6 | 13.1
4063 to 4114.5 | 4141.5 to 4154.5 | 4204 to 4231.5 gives 1.32 AA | 14.3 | 12.5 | 13.5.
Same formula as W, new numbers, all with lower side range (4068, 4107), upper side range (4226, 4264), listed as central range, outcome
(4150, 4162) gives 0.143 mag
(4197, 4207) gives 0.128 mag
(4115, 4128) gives 0.166 mag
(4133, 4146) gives 0.082 mag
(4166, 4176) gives 0.079 mag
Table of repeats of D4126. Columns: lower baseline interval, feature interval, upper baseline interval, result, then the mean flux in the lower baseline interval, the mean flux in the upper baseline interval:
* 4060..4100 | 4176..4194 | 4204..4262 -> 0.04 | 14.8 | 13.6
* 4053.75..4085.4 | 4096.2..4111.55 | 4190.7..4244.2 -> 0.13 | 15.2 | 13.4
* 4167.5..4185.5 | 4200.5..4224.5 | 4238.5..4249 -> 0.01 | 13.1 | 13.7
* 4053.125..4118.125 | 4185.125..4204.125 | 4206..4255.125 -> 0.01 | 14.2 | 13.7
